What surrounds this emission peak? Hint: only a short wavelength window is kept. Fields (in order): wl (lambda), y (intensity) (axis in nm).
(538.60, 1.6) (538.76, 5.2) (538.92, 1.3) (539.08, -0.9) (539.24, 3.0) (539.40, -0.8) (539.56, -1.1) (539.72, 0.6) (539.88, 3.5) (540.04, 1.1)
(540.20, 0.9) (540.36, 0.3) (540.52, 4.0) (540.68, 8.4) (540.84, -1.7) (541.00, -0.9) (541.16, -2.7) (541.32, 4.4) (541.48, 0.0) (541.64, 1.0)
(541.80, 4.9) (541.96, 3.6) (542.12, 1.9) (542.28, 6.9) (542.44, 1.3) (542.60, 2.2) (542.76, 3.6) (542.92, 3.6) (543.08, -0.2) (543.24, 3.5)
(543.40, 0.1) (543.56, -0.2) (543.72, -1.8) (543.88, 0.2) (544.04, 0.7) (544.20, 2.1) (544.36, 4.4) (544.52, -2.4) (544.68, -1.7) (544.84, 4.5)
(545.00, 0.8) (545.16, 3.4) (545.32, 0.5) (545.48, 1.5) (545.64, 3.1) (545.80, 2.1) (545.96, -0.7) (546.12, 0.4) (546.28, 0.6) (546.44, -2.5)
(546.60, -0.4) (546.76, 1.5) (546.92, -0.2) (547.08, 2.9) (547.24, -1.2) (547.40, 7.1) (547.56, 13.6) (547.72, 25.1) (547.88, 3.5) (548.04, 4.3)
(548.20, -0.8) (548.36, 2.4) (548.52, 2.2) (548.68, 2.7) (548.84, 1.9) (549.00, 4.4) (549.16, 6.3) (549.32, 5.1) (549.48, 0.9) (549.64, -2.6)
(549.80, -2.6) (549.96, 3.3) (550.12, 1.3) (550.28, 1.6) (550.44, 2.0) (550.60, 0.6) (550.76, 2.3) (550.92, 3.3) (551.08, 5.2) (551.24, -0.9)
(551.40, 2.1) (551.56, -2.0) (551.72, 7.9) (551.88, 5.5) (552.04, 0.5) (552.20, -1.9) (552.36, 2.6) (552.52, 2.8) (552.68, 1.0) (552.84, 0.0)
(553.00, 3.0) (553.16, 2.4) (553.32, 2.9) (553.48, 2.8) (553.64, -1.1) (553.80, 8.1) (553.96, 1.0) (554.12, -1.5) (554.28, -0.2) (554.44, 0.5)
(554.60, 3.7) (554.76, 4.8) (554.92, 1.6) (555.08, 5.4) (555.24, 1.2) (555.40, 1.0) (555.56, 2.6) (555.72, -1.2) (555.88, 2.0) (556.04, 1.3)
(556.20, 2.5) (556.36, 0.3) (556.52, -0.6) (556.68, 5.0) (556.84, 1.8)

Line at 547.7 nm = H-beta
